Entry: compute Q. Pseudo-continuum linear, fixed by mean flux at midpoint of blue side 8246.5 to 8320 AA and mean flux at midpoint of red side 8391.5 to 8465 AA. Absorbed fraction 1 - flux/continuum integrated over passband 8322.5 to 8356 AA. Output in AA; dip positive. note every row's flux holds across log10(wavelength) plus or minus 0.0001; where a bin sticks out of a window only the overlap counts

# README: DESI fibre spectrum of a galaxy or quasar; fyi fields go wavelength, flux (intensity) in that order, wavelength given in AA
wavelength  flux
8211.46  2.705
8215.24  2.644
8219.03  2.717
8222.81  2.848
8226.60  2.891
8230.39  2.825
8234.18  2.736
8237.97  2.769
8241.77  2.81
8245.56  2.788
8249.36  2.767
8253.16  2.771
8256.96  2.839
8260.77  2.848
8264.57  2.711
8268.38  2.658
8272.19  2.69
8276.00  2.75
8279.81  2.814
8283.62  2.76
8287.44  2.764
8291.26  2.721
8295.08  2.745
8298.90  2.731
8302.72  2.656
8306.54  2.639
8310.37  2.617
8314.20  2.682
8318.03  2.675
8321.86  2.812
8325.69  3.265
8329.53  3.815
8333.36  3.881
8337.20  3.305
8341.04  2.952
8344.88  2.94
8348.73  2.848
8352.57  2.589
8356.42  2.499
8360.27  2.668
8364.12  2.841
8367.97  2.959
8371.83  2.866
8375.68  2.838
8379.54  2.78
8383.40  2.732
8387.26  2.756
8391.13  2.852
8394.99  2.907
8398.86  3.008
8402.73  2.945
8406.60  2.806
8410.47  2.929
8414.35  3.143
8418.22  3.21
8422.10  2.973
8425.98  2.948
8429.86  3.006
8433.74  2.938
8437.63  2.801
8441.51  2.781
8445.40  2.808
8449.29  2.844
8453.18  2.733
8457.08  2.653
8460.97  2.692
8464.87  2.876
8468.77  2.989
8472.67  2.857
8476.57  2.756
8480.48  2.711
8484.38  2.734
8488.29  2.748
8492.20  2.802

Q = -4.3 AA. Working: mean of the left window 2.73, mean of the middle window 3.15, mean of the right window 2.89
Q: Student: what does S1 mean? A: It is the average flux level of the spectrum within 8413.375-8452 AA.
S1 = 2.94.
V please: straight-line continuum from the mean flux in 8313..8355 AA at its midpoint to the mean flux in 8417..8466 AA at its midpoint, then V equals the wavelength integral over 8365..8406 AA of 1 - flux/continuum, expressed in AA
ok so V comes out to 1.5 AA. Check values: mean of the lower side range 3.07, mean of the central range 2.86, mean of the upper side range 2.86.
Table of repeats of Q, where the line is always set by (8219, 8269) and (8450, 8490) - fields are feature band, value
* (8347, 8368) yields 0.5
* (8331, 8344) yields -2.7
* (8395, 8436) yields -3.0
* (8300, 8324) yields 0.9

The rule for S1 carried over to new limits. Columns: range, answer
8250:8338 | 2.87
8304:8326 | 2.74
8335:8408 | 2.85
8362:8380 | 2.86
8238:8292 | 2.76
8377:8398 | 2.82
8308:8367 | 2.96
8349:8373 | 2.74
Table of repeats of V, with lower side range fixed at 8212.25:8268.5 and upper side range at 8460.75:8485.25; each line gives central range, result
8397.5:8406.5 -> -0.4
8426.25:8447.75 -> -0.5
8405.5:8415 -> -0.5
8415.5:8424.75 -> -0.9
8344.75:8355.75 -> 0.2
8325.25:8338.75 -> -3.9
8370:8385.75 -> 0.0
